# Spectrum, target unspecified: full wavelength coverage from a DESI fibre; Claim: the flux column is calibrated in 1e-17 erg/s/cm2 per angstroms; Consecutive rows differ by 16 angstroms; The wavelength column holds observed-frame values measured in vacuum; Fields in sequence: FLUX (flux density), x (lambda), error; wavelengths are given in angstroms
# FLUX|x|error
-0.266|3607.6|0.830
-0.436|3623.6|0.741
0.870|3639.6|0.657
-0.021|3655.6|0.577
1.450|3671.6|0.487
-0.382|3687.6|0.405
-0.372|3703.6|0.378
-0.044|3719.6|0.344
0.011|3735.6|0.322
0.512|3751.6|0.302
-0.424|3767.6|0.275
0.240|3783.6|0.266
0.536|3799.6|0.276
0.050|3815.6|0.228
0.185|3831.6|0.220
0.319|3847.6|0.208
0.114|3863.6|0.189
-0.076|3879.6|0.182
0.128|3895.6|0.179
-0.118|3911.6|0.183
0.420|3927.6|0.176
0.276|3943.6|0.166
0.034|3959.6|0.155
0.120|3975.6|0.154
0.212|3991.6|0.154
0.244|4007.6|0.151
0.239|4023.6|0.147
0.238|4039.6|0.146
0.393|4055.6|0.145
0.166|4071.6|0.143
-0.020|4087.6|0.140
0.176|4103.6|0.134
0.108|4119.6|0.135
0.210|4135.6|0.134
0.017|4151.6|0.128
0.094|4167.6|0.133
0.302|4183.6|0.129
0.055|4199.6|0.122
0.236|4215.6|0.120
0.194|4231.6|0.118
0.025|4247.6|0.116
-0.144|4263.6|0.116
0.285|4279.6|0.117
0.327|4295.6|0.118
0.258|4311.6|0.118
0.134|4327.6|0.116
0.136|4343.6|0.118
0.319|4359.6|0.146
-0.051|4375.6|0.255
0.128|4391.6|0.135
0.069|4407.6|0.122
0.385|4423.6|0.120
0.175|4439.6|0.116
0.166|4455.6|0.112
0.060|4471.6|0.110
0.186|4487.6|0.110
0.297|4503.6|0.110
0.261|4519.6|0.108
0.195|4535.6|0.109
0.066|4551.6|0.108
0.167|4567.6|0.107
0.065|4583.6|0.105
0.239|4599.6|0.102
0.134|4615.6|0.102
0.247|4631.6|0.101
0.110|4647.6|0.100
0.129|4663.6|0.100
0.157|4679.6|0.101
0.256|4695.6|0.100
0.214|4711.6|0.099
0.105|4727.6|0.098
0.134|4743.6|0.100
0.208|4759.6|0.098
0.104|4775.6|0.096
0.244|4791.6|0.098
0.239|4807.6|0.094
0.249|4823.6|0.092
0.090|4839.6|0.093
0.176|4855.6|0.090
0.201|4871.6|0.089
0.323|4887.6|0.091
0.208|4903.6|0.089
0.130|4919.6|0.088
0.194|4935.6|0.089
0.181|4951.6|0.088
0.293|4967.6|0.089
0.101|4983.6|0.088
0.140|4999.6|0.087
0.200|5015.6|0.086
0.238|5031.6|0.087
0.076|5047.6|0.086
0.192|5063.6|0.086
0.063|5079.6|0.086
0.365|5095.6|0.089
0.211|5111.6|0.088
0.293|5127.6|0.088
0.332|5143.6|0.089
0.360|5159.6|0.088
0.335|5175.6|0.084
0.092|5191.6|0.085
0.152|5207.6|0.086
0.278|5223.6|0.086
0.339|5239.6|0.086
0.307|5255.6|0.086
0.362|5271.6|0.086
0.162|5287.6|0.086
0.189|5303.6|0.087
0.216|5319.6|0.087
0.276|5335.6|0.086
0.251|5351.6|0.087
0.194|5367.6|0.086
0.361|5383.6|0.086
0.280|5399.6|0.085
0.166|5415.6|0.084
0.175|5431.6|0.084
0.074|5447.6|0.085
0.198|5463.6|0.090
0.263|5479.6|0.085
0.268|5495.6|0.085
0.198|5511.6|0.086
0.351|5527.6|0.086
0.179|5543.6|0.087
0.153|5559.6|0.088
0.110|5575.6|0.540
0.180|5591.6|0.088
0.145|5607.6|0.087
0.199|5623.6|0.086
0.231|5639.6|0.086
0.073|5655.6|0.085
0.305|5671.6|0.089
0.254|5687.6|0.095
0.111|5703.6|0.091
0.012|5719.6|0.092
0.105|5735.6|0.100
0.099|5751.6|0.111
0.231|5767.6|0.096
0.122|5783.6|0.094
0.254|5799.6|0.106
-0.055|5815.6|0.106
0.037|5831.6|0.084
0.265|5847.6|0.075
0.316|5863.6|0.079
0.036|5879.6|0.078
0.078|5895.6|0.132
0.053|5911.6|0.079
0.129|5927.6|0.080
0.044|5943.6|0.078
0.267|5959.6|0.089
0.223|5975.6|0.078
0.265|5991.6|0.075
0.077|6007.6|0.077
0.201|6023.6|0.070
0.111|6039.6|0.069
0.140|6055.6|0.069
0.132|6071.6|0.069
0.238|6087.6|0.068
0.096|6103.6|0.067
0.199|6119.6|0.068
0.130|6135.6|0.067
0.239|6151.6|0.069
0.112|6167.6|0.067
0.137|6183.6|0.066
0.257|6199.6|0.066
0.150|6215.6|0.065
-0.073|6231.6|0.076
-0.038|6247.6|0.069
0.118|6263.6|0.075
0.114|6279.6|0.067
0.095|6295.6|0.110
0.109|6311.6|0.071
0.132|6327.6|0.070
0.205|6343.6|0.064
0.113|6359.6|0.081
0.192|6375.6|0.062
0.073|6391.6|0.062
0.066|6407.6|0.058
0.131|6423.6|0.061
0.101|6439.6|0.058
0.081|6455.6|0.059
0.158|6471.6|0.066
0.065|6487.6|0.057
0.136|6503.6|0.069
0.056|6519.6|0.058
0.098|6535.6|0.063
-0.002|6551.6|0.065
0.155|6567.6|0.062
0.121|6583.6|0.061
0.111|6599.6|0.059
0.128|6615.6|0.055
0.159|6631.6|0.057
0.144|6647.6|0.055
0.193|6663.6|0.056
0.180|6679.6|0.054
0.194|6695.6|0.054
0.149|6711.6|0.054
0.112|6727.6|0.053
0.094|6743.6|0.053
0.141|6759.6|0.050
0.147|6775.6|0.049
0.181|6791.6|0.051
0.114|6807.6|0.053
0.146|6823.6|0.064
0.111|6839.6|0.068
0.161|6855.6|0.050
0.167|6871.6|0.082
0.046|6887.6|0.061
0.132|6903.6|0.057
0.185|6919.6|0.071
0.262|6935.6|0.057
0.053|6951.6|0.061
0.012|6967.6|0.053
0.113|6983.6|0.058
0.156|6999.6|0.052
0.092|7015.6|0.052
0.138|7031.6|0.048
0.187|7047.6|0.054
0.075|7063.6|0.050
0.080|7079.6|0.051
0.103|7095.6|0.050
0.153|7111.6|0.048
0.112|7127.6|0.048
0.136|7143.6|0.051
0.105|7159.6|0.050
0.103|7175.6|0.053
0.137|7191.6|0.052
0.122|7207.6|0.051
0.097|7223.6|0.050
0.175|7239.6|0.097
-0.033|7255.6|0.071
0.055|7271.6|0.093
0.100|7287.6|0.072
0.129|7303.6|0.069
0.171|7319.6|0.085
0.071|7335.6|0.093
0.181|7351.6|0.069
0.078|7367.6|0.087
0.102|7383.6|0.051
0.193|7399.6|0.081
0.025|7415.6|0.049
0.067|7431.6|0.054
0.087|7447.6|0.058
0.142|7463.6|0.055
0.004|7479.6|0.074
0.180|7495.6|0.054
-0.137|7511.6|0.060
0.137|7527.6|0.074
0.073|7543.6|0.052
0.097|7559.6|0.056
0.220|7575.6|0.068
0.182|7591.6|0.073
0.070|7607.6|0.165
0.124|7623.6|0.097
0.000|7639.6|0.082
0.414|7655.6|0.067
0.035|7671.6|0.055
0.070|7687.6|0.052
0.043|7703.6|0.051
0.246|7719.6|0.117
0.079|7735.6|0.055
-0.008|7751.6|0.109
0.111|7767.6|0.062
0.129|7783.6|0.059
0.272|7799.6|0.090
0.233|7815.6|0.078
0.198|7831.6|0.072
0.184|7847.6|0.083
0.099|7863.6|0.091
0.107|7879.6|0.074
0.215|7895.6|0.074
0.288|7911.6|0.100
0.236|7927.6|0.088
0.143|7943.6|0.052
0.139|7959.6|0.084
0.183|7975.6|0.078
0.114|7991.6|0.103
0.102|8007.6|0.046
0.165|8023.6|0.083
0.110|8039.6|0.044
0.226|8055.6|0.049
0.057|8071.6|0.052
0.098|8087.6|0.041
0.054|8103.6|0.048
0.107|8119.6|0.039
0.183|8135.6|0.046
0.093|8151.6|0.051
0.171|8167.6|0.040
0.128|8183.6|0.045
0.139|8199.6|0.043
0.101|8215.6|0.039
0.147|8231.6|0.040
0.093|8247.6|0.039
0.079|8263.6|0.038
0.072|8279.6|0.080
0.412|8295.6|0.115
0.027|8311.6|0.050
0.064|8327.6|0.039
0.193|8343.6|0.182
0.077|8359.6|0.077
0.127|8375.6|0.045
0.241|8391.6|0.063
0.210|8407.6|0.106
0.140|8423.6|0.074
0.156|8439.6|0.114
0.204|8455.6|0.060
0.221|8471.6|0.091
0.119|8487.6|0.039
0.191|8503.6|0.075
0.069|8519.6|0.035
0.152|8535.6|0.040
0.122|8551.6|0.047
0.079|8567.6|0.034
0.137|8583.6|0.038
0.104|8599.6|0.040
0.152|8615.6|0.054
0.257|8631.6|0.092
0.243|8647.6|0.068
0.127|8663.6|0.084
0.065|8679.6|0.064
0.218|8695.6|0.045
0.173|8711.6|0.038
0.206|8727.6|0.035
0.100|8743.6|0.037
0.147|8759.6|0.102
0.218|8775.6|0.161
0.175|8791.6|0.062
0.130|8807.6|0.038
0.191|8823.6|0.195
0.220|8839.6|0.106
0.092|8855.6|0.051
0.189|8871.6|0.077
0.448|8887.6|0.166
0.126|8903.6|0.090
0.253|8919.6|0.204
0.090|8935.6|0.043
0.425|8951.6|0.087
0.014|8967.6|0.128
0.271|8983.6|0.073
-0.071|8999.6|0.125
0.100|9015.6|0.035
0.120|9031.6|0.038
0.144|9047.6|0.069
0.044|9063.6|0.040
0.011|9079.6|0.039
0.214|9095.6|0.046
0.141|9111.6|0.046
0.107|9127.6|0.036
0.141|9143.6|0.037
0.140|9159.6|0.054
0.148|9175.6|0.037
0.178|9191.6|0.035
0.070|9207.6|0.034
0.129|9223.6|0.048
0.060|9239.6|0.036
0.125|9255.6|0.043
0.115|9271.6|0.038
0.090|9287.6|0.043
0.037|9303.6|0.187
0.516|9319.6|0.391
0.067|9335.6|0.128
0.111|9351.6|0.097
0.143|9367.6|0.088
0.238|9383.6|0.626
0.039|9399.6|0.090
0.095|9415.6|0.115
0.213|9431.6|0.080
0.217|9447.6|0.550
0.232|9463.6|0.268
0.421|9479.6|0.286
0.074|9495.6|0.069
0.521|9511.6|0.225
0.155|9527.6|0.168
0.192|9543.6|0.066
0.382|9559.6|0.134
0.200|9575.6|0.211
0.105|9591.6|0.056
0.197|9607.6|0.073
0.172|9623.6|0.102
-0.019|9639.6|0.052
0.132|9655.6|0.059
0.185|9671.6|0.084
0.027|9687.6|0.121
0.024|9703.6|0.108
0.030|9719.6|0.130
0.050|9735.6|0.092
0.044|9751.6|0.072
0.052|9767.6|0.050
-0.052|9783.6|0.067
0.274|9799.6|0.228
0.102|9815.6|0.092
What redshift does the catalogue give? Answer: 0.17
